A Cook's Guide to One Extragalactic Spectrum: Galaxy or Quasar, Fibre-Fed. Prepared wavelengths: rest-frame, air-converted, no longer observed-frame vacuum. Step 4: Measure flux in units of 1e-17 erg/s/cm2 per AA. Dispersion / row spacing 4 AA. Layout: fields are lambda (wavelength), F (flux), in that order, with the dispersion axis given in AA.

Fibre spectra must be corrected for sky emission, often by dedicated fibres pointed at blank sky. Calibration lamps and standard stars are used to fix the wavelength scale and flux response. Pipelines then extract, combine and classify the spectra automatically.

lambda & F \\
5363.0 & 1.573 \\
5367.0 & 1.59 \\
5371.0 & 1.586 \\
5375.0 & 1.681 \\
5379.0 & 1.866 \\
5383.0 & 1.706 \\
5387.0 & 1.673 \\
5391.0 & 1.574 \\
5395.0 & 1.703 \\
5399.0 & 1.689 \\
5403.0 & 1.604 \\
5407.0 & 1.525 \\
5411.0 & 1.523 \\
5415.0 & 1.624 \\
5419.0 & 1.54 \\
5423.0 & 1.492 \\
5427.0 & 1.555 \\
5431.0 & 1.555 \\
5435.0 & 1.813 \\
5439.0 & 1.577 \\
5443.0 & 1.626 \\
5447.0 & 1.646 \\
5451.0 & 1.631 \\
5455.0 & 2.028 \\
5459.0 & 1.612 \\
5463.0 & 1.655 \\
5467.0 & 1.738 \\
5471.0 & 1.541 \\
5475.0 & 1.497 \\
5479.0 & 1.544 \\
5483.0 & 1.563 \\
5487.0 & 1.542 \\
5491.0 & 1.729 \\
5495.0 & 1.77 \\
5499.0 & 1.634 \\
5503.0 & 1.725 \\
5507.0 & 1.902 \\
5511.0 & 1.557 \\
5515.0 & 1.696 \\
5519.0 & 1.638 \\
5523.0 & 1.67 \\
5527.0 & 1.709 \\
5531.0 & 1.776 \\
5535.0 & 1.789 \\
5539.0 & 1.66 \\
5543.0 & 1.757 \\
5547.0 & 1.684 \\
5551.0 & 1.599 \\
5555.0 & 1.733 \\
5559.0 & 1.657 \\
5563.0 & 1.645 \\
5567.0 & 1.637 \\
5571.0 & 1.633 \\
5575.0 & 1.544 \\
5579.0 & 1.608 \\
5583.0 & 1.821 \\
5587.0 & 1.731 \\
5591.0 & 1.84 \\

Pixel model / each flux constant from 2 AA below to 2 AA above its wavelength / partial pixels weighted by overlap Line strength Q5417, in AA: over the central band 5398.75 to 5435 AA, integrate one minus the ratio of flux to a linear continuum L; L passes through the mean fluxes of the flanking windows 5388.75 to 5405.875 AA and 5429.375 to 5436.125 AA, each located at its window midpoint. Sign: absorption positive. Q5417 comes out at 1.8 AA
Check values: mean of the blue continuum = 1.64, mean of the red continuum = 1.67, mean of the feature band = 1.58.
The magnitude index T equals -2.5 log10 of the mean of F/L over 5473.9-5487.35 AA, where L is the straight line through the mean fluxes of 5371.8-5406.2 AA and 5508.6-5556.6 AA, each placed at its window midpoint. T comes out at 0.099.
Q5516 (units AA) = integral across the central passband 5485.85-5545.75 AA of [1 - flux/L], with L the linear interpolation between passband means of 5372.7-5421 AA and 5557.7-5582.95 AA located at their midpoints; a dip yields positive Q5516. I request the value -2.5 AA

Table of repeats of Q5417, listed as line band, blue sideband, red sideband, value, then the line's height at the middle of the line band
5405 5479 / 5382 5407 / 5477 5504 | 1.1 AA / 1.64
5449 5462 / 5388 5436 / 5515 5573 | -1.0 AA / 1.63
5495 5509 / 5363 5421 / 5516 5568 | -0.7 AA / 1.67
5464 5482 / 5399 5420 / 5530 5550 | 0.7 AA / 1.65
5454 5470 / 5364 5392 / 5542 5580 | -0.7 AA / 1.66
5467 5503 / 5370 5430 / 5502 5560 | 1.3 AA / 1.68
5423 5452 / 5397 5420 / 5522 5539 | 0.0 AA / 1.62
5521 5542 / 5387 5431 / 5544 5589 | -1.0 AA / 1.65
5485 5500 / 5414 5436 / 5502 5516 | 0.2 AA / 1.69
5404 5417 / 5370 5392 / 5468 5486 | 0.7 AA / 1.65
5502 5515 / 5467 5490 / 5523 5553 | -0.7 AA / 1.64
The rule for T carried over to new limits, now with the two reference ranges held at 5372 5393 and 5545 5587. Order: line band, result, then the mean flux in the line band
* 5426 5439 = 0.03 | 1.64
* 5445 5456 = -0.04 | 1.74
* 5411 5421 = 0.08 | 1.57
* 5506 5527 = -0.01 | 1.68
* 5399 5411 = 0.07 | 1.58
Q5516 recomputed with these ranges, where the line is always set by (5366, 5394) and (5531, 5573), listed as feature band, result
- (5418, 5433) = 1.3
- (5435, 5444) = 0.2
